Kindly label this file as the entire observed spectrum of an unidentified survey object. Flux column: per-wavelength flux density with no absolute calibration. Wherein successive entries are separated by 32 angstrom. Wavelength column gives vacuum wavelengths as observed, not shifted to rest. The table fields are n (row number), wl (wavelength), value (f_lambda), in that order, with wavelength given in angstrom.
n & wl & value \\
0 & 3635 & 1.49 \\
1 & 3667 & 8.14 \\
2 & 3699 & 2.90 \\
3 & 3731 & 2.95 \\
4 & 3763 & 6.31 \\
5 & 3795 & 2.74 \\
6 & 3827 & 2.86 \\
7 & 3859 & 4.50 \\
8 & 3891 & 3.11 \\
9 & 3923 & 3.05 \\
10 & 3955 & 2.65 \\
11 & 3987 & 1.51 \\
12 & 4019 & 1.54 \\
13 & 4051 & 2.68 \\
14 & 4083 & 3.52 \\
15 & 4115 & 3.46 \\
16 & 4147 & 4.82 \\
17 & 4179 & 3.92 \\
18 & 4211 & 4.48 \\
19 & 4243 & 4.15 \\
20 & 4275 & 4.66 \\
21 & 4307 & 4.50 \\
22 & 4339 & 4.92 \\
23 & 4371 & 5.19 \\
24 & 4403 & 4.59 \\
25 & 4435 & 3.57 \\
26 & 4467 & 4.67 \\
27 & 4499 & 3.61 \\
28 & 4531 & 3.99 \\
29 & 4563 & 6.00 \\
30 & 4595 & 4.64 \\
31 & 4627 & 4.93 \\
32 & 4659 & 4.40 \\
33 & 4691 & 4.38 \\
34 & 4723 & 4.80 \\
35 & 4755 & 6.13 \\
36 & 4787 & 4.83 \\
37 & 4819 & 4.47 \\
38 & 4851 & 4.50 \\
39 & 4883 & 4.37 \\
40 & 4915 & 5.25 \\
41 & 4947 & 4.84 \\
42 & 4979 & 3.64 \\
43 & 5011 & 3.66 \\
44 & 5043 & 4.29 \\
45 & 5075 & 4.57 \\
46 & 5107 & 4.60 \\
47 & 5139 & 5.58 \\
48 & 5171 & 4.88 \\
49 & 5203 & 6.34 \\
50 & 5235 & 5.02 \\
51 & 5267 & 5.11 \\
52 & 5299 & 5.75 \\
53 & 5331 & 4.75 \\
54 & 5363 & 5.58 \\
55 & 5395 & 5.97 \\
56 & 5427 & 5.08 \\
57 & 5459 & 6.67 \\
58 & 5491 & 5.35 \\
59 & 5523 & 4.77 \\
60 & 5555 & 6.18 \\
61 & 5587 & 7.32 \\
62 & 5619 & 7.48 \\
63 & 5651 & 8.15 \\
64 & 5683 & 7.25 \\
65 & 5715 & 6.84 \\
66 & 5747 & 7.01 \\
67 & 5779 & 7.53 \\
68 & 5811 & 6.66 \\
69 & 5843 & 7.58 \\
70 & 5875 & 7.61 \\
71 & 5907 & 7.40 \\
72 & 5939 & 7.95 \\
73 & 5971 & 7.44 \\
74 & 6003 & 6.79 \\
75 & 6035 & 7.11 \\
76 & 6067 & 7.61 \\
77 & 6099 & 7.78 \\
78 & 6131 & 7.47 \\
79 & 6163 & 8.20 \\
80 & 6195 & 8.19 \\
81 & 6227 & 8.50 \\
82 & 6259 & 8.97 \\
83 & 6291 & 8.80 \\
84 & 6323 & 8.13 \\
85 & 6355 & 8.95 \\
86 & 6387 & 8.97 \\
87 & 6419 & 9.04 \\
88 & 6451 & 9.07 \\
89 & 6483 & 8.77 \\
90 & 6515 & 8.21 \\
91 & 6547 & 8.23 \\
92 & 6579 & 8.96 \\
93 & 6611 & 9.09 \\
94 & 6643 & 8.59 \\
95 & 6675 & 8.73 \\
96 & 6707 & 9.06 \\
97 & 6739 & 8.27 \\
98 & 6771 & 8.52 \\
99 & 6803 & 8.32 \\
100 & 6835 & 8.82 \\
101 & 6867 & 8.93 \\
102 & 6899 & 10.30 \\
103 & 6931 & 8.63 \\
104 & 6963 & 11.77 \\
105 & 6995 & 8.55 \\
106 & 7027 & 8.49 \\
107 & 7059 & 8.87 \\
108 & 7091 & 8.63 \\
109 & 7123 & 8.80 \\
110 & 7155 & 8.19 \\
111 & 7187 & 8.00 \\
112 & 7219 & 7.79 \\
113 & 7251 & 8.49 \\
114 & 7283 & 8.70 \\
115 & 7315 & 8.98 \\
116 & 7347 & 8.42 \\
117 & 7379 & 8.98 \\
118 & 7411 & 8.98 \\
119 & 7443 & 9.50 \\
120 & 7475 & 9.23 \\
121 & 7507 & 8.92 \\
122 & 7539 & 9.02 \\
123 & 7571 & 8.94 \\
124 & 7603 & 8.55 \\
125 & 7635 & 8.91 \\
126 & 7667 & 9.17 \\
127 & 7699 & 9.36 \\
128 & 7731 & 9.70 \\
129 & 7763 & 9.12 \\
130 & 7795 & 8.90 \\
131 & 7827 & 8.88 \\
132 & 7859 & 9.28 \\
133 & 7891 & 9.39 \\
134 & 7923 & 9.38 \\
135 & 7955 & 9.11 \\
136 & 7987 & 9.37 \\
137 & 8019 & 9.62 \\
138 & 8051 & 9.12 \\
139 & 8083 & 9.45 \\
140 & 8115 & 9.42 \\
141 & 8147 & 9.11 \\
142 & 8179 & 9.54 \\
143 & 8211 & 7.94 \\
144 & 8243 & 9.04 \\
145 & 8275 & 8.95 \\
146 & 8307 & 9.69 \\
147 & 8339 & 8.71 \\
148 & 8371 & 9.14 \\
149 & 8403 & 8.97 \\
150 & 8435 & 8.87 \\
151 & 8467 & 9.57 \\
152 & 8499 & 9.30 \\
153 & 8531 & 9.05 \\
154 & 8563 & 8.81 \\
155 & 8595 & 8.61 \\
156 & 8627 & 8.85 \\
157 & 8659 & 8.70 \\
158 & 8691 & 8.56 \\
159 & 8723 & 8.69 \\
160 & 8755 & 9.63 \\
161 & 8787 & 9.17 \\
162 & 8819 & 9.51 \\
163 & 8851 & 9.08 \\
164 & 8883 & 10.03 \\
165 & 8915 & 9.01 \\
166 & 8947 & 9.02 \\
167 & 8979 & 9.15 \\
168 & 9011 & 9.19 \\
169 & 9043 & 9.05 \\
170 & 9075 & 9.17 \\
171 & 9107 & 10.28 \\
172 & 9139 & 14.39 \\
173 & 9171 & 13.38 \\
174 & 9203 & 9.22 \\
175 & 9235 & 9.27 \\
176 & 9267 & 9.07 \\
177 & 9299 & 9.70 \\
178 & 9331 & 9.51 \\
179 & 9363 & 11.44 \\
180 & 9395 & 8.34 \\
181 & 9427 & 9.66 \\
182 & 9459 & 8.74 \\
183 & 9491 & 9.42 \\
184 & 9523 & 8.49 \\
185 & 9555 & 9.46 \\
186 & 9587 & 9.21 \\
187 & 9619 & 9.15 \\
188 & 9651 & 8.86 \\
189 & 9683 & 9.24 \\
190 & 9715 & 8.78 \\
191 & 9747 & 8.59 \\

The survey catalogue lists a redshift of 0.392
